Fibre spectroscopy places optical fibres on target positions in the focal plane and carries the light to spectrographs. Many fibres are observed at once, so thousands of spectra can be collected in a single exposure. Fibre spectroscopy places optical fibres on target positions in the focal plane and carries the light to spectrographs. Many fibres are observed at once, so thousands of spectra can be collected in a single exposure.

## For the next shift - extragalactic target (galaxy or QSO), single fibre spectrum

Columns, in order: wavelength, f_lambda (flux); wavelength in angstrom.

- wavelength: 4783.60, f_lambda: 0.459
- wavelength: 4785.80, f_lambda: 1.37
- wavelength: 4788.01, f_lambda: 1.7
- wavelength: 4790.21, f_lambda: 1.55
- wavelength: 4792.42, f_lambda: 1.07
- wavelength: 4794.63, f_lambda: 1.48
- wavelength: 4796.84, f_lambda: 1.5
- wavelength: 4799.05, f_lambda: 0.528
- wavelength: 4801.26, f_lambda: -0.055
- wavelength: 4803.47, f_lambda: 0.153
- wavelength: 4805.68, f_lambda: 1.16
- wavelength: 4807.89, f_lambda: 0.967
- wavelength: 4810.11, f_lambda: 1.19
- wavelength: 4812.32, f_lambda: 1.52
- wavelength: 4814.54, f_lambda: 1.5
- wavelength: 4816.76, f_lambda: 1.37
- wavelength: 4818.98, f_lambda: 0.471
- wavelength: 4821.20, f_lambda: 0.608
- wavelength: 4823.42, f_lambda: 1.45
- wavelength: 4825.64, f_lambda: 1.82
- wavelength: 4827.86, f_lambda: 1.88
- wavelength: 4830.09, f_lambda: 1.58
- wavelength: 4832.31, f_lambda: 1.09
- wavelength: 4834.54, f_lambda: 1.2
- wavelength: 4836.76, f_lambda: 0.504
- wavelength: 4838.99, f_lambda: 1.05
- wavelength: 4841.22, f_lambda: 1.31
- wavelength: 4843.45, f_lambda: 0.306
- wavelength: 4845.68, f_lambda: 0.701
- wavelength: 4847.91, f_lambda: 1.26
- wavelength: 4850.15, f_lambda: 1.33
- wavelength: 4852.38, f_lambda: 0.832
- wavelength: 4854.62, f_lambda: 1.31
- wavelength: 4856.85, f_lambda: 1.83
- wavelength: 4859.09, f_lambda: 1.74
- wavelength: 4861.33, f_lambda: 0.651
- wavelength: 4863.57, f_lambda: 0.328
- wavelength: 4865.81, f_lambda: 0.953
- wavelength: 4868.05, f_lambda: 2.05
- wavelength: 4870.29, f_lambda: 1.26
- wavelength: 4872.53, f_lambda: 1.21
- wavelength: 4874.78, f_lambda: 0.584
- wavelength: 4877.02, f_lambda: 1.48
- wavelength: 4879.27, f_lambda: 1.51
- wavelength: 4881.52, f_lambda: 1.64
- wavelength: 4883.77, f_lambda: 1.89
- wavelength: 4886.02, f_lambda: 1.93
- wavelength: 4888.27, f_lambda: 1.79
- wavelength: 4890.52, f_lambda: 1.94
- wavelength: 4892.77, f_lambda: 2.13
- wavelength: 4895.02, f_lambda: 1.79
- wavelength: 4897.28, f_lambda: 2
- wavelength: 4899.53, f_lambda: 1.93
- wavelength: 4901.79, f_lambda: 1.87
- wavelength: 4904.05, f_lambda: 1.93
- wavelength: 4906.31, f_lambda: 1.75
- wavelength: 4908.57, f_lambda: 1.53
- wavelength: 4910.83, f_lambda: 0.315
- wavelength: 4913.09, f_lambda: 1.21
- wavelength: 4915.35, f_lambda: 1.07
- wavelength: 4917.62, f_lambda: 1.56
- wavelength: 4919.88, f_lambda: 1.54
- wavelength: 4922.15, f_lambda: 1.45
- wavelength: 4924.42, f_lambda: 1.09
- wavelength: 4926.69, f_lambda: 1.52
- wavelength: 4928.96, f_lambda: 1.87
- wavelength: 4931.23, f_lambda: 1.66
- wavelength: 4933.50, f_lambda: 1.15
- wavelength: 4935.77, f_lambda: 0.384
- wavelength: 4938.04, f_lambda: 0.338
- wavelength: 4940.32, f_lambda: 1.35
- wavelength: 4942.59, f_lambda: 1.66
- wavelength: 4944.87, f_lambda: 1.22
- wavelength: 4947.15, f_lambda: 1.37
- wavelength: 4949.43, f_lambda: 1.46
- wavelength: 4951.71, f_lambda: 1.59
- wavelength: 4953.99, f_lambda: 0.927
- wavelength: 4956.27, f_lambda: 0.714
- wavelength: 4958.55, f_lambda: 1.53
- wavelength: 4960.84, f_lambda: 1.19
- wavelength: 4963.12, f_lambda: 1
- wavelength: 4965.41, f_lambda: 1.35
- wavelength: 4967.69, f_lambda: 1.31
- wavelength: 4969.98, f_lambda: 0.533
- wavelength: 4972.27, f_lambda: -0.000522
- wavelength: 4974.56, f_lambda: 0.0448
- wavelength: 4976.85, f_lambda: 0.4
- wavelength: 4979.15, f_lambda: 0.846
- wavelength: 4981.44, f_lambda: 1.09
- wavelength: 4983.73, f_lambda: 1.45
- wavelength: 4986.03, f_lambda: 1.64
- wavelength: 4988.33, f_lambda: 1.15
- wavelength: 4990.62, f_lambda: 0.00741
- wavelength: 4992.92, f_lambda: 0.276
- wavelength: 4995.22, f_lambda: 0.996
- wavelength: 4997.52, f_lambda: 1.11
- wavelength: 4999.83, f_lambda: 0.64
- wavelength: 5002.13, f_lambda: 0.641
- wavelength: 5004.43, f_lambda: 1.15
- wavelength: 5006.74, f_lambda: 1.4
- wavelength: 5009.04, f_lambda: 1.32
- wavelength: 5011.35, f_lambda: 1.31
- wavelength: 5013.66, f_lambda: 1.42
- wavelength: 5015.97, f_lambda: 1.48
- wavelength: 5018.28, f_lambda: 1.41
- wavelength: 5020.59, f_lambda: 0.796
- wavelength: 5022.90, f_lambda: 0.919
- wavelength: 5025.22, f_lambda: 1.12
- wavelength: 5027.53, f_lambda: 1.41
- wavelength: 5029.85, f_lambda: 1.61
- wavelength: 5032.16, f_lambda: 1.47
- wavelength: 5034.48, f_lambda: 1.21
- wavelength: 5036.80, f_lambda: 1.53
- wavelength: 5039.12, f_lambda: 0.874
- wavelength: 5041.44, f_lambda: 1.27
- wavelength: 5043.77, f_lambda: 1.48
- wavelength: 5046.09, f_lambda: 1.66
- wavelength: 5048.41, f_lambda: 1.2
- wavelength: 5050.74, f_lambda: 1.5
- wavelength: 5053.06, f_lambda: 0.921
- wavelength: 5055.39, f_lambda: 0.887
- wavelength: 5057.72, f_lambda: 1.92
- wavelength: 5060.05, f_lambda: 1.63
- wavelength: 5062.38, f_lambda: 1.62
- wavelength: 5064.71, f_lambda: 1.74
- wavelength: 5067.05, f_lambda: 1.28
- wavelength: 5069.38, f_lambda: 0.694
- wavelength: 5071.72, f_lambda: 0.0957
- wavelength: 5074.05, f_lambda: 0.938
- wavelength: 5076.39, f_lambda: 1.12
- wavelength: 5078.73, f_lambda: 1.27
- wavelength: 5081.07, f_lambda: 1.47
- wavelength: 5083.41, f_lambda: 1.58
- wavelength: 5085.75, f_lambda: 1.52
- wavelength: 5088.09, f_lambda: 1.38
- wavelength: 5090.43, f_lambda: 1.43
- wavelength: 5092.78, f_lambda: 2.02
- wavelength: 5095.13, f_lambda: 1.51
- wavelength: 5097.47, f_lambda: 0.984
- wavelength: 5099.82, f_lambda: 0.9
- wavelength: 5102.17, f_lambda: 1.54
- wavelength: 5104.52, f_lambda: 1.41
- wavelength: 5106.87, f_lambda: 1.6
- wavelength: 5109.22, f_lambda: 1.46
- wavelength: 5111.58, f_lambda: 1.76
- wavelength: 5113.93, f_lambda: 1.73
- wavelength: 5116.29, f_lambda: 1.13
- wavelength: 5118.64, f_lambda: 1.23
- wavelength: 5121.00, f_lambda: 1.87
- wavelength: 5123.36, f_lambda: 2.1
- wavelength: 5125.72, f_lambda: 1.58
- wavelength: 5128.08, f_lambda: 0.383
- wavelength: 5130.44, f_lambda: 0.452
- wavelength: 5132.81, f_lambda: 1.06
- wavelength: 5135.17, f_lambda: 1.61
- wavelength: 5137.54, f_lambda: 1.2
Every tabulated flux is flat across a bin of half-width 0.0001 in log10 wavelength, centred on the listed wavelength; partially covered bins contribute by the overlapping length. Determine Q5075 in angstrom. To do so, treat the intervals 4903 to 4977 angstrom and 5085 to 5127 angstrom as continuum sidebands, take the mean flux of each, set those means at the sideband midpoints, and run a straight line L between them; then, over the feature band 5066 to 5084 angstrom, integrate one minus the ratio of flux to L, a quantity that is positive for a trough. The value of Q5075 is 5.06 angstrom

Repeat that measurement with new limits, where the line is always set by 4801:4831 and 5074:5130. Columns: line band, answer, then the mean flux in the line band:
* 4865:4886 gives -4.0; 1.43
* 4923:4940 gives 1.3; 1.16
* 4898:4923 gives -5.0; 1.48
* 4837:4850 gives 2.7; 0.927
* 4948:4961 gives 0.3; 1.24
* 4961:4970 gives 1.1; 1.13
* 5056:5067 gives -2.1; 1.64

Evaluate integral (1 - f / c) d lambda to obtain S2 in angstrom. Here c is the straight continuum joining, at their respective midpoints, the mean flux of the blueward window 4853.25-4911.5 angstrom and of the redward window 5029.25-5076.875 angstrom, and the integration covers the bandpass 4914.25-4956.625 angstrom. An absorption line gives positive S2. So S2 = 5.1 angstrom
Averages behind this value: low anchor 1.52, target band 1.27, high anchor 1.27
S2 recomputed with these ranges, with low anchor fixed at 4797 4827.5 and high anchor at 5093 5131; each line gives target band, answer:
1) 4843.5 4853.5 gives 1.0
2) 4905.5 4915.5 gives -0.3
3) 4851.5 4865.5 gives -0.5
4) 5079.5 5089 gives -0.9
